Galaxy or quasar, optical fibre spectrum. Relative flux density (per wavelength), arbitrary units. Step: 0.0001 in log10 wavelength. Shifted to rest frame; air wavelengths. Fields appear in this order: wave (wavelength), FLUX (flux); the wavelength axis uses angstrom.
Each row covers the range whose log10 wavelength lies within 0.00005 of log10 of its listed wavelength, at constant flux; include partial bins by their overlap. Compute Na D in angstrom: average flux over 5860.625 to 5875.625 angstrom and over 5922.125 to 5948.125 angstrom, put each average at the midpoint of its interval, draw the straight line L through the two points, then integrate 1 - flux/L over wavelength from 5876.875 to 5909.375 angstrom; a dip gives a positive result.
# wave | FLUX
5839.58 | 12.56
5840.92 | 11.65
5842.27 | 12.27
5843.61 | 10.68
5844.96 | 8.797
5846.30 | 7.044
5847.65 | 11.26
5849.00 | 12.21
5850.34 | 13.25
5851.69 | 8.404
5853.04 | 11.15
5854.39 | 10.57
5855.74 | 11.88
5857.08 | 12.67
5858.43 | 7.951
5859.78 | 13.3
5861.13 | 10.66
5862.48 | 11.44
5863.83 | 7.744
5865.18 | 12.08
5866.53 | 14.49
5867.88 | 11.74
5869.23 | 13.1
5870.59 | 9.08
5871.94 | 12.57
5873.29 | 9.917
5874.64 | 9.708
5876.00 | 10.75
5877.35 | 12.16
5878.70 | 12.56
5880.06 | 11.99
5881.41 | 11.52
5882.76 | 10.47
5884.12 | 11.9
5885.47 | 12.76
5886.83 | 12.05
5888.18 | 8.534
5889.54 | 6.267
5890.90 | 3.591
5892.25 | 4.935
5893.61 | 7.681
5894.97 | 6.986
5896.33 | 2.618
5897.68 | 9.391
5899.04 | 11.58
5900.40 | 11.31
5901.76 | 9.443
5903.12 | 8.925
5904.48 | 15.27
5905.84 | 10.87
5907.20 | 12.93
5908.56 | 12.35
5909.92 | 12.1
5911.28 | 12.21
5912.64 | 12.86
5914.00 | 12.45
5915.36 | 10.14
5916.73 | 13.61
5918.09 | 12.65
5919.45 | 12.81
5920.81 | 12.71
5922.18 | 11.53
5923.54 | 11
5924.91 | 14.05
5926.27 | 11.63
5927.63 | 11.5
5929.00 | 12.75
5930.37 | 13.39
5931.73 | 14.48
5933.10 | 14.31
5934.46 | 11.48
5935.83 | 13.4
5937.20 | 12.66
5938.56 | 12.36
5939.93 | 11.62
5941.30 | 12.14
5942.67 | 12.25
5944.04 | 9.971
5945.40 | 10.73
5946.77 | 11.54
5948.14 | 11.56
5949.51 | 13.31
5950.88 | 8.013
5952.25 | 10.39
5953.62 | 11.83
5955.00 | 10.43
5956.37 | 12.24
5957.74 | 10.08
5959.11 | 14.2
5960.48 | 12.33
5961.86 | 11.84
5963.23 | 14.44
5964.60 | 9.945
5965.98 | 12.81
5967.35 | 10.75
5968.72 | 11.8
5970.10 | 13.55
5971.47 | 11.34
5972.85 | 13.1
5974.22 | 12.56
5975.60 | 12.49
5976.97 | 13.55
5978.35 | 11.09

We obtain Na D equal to 4.6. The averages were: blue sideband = 11.1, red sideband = 12.3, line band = 9.92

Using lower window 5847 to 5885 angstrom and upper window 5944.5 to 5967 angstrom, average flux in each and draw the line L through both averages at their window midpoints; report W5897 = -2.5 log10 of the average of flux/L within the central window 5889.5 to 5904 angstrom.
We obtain 0.429 mag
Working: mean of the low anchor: 11.3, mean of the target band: 7.68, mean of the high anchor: 11.6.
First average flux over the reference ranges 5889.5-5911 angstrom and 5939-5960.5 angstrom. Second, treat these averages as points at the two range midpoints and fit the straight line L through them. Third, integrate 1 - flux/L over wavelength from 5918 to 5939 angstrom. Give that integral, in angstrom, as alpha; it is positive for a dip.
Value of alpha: -4.4 angstrom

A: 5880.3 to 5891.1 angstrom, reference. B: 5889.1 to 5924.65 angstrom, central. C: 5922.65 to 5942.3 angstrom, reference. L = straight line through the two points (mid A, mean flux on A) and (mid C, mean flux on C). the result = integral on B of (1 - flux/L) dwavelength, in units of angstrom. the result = 2.8 angstrom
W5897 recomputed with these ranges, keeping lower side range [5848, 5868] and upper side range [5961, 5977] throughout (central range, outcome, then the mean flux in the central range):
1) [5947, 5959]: 0.09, 11.2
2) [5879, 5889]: 0.02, 11.3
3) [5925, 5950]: -0.03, 12.3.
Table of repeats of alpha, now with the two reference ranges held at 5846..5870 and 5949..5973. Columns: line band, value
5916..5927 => -0.9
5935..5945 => -0.3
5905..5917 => -0.7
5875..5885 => -0.2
